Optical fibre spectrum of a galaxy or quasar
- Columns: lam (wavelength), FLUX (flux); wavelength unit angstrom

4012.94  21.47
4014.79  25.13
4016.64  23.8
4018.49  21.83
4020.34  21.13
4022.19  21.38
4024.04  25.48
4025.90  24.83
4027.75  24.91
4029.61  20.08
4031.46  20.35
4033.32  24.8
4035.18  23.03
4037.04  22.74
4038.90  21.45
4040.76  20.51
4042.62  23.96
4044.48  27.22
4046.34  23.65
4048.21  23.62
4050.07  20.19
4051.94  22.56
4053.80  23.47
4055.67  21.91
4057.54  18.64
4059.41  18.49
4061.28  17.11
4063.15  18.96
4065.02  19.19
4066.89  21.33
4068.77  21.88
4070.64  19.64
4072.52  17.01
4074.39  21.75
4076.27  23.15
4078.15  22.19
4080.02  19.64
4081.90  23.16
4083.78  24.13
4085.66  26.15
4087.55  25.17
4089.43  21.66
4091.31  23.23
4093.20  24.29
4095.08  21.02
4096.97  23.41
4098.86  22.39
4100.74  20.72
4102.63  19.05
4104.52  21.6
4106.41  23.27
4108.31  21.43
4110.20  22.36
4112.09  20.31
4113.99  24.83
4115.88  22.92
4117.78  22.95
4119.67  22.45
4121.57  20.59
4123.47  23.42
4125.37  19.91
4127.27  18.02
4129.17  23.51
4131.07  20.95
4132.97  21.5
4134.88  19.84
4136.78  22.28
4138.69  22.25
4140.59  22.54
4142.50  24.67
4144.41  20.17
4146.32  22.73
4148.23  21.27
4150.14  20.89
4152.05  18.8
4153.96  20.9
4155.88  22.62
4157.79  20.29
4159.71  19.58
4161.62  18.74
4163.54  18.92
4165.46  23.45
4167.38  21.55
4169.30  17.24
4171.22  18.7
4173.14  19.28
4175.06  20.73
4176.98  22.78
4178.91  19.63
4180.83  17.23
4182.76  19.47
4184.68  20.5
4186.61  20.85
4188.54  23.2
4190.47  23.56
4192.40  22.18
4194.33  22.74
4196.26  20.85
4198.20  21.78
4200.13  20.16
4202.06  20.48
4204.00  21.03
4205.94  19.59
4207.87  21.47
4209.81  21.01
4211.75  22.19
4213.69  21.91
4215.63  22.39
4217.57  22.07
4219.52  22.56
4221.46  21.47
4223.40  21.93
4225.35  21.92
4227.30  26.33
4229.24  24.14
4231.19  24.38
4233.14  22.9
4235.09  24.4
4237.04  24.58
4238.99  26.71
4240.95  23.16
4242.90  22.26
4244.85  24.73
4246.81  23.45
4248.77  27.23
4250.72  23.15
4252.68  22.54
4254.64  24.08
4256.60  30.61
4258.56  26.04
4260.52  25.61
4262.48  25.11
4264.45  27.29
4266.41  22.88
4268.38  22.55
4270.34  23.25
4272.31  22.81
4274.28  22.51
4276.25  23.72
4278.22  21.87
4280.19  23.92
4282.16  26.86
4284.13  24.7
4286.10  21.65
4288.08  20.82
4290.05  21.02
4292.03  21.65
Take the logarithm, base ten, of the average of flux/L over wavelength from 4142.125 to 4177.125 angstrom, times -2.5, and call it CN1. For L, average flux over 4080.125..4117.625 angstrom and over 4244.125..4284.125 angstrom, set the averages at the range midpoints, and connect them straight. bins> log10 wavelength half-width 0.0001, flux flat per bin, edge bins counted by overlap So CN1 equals 0.14 mag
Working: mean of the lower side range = 22.6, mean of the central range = 20.6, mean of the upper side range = 24.5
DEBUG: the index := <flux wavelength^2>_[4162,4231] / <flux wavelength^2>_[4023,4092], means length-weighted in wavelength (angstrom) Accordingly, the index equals 1.03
